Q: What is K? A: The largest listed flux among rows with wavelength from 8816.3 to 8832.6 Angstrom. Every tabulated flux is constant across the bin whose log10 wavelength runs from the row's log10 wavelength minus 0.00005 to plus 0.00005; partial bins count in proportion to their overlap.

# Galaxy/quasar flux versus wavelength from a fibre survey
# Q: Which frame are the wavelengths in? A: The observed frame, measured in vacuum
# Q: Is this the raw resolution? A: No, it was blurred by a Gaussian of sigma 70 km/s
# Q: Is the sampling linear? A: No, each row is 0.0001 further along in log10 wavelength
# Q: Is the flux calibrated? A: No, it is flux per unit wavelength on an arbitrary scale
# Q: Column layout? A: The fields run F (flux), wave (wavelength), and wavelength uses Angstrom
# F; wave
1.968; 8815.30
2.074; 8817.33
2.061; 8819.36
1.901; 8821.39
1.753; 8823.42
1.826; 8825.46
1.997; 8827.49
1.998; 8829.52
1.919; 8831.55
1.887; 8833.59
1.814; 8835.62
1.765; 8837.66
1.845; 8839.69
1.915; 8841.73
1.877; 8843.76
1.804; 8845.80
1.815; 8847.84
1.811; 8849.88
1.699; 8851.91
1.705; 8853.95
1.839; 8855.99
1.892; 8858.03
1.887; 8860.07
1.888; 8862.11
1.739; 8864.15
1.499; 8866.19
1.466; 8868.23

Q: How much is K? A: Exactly 2.074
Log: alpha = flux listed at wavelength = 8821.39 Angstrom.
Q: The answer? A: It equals 1.901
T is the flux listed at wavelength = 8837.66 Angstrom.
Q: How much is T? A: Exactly 1.765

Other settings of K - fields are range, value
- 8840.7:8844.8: 1.915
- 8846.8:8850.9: 1.815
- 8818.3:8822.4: 2.061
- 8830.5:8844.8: 1.919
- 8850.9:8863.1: 1.892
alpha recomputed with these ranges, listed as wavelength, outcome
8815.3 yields 1.968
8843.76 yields 1.877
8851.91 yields 1.699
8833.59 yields 1.887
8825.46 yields 1.826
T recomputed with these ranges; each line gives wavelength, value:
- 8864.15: 1.739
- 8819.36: 2.061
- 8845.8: 1.804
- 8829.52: 1.998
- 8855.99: 1.839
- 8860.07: 1.887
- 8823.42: 1.753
